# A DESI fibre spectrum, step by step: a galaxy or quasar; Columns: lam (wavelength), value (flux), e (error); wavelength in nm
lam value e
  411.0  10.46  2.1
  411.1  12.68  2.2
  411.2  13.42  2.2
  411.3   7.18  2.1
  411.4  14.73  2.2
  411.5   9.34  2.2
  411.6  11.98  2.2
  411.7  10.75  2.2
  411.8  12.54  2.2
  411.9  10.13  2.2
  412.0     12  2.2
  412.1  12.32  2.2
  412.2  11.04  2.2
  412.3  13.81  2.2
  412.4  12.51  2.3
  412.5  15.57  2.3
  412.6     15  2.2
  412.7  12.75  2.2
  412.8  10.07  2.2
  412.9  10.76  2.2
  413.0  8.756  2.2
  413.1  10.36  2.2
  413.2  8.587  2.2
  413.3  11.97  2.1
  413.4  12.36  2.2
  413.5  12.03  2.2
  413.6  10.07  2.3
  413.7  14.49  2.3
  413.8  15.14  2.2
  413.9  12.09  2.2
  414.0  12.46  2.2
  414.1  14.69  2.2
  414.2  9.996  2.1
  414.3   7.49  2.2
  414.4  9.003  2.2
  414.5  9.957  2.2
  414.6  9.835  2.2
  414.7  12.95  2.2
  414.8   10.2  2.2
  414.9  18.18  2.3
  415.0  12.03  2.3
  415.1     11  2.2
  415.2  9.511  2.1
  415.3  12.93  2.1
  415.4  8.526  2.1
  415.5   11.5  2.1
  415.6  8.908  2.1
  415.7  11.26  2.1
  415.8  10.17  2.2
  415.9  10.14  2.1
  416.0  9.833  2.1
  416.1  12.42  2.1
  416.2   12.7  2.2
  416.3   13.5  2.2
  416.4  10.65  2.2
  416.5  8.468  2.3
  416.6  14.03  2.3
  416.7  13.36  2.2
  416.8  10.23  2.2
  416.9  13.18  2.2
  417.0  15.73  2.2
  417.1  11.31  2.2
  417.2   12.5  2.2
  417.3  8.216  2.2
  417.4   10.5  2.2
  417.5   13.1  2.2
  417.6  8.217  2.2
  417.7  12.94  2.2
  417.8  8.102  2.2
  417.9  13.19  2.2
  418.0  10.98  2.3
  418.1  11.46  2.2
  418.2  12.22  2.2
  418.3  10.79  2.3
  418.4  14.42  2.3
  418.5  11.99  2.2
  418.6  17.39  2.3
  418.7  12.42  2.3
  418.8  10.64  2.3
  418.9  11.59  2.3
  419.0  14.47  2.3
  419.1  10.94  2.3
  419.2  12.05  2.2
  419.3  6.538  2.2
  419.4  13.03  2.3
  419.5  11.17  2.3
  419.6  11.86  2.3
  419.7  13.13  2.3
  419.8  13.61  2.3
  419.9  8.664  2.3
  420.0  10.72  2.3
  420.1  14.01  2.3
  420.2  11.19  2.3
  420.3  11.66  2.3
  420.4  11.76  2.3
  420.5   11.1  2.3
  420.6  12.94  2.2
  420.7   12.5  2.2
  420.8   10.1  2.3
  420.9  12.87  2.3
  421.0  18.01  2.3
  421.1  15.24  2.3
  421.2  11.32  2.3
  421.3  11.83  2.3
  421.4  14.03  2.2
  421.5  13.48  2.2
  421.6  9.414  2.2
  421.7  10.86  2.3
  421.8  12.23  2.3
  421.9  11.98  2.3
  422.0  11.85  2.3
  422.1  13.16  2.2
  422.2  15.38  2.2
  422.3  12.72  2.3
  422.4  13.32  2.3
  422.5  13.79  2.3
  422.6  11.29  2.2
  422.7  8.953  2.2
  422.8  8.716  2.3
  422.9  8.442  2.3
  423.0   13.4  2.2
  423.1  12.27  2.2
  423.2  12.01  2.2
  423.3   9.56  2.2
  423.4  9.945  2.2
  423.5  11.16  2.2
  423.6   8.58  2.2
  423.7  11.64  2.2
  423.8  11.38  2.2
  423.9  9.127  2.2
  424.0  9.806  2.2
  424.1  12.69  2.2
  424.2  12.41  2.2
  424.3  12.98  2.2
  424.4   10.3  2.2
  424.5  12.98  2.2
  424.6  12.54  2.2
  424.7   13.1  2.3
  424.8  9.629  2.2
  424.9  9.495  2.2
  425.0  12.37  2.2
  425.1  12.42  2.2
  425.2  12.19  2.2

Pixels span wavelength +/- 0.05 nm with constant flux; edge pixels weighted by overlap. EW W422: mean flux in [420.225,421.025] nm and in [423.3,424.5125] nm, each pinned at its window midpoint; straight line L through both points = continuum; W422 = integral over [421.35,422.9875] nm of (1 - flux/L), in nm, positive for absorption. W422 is -0.02 nm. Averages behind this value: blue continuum 12.4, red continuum 11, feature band 11.9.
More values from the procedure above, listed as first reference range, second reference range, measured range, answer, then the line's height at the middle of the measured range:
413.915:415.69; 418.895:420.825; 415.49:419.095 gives -0.10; 11.4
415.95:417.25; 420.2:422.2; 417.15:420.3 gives 0.16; 12.3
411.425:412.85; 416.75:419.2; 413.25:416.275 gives 0.15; 12.1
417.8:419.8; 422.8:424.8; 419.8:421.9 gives -0.10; 11.7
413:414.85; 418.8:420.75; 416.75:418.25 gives 0.01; 11.5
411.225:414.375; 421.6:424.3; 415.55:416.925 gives 0.03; 11.6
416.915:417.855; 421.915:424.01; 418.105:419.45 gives -0.11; 11.3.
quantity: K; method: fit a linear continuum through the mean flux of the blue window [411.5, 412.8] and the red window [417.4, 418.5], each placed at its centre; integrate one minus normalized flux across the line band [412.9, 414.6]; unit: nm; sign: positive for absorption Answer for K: 0.13 nm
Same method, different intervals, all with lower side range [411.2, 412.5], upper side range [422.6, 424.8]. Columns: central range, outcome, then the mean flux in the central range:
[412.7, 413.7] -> 0.070 nm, 10.9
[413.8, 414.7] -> 0.042 nm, 11.1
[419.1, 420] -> 0.005 nm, 11.2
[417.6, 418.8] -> -0.079 nm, 12.1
